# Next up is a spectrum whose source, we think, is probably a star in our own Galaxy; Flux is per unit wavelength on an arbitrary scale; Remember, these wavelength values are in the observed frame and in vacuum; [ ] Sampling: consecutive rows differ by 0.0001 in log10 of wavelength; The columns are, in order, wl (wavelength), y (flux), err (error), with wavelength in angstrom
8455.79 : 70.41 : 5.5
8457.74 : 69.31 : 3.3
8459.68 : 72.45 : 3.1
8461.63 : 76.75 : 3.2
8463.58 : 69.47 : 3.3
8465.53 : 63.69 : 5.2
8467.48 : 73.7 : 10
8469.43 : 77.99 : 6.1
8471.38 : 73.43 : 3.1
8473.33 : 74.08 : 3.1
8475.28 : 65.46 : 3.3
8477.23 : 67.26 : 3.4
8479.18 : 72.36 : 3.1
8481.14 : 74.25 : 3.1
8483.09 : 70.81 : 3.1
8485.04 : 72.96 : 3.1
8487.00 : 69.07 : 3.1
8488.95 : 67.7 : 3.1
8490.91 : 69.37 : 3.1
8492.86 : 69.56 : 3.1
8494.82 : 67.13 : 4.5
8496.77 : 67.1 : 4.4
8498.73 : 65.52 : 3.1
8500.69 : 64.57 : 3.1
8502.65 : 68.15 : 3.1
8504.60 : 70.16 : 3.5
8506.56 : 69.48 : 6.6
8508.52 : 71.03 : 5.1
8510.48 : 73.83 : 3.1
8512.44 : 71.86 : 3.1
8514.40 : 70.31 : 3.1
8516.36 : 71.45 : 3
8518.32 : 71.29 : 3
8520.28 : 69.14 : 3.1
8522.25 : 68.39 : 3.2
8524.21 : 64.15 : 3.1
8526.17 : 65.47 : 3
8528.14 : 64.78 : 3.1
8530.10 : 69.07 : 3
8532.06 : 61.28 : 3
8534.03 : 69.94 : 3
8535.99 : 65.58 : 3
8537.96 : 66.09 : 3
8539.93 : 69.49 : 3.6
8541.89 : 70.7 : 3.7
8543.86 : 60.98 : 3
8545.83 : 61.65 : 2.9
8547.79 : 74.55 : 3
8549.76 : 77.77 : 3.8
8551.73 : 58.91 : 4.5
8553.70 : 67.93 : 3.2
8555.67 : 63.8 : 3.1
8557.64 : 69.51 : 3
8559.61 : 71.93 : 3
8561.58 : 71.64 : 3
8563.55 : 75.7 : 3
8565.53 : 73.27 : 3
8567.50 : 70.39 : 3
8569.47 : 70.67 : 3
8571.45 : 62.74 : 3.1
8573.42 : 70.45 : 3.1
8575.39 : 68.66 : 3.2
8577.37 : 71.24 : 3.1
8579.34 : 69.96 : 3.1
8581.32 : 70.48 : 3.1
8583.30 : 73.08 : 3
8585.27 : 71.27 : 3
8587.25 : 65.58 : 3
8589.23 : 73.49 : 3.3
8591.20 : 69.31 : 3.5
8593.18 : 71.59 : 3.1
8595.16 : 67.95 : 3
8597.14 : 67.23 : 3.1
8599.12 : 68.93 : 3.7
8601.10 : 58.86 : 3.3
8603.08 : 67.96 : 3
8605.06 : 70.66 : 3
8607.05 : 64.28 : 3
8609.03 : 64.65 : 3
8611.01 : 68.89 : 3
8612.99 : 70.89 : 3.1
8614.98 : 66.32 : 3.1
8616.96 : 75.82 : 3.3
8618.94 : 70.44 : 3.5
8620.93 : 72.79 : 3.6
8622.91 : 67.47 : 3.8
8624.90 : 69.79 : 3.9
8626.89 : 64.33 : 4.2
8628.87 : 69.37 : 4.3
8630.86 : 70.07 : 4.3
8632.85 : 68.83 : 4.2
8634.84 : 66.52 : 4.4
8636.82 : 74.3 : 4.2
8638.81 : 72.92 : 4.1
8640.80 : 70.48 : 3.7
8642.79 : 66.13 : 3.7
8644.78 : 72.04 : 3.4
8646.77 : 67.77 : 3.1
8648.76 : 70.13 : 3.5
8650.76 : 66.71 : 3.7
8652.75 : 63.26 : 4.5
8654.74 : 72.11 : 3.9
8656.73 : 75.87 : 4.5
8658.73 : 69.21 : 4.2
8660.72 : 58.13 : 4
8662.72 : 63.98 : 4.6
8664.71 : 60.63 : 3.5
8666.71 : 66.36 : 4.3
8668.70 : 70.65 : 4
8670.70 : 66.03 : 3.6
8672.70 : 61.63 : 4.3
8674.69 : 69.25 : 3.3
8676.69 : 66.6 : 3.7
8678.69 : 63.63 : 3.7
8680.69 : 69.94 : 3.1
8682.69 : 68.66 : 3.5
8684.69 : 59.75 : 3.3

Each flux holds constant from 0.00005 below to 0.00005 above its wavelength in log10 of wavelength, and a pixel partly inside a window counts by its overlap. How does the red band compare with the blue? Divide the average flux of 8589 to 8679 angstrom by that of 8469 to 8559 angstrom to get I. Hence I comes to 1.0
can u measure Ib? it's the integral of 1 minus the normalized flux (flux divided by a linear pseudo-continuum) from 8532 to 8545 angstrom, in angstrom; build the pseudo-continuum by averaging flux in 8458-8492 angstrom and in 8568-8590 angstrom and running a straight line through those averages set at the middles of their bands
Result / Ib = 0.7 angstrom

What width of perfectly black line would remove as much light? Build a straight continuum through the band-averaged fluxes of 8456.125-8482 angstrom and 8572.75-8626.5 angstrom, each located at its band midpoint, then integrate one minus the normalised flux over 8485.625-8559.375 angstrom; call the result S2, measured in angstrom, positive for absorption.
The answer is 2.6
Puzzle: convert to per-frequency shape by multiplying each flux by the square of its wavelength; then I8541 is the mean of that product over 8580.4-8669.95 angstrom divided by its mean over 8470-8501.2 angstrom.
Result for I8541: 1.02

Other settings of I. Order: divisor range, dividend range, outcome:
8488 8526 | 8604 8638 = 1.00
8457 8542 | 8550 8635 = 0.99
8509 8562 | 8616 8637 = 1.02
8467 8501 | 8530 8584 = 0.98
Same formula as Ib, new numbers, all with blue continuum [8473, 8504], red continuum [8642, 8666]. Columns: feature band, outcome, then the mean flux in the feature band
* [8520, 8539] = 0.6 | 66.3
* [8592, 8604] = 0.1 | 67.1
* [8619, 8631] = -0.3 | 69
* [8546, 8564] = -0.4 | 69.7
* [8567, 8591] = -0.6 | 69.8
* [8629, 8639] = -0.4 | 70.2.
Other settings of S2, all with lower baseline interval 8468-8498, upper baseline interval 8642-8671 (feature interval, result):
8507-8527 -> 0.1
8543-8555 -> 0.4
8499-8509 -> 0.3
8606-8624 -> -0.3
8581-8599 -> -0.4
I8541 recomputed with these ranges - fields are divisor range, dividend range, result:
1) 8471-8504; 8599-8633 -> 1.02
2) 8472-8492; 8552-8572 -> 1.01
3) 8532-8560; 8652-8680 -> 1.01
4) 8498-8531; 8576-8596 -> 1.04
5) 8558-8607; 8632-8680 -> 0.99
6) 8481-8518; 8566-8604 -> 1.01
